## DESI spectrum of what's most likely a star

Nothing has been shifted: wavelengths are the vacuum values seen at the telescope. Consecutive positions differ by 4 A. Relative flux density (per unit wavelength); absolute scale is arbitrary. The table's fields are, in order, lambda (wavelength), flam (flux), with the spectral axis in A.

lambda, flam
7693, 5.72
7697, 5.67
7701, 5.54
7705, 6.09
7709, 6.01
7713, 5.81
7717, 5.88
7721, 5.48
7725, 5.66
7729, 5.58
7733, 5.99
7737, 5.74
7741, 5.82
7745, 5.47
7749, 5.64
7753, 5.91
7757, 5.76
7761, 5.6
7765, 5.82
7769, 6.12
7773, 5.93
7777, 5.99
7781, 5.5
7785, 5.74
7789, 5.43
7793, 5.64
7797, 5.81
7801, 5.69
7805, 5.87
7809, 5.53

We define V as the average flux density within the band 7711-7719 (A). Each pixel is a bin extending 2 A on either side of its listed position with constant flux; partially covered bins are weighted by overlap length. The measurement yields 5.84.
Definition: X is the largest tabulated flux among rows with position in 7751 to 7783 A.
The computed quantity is 6.12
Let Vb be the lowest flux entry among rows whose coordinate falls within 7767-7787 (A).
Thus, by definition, 5.5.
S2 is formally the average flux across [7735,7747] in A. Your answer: 5.68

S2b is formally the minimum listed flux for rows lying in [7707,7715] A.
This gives 5.81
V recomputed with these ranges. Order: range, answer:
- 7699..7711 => 5.88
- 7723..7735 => 5.74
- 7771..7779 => 5.96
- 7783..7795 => 5.6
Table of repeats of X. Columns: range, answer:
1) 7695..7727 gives 6.09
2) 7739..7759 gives 5.91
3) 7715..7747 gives 5.99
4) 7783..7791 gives 5.74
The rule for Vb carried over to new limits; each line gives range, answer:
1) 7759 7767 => 5.6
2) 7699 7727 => 5.48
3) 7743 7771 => 5.47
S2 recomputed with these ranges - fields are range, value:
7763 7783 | 5.87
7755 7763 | 5.68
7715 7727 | 5.67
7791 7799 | 5.72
